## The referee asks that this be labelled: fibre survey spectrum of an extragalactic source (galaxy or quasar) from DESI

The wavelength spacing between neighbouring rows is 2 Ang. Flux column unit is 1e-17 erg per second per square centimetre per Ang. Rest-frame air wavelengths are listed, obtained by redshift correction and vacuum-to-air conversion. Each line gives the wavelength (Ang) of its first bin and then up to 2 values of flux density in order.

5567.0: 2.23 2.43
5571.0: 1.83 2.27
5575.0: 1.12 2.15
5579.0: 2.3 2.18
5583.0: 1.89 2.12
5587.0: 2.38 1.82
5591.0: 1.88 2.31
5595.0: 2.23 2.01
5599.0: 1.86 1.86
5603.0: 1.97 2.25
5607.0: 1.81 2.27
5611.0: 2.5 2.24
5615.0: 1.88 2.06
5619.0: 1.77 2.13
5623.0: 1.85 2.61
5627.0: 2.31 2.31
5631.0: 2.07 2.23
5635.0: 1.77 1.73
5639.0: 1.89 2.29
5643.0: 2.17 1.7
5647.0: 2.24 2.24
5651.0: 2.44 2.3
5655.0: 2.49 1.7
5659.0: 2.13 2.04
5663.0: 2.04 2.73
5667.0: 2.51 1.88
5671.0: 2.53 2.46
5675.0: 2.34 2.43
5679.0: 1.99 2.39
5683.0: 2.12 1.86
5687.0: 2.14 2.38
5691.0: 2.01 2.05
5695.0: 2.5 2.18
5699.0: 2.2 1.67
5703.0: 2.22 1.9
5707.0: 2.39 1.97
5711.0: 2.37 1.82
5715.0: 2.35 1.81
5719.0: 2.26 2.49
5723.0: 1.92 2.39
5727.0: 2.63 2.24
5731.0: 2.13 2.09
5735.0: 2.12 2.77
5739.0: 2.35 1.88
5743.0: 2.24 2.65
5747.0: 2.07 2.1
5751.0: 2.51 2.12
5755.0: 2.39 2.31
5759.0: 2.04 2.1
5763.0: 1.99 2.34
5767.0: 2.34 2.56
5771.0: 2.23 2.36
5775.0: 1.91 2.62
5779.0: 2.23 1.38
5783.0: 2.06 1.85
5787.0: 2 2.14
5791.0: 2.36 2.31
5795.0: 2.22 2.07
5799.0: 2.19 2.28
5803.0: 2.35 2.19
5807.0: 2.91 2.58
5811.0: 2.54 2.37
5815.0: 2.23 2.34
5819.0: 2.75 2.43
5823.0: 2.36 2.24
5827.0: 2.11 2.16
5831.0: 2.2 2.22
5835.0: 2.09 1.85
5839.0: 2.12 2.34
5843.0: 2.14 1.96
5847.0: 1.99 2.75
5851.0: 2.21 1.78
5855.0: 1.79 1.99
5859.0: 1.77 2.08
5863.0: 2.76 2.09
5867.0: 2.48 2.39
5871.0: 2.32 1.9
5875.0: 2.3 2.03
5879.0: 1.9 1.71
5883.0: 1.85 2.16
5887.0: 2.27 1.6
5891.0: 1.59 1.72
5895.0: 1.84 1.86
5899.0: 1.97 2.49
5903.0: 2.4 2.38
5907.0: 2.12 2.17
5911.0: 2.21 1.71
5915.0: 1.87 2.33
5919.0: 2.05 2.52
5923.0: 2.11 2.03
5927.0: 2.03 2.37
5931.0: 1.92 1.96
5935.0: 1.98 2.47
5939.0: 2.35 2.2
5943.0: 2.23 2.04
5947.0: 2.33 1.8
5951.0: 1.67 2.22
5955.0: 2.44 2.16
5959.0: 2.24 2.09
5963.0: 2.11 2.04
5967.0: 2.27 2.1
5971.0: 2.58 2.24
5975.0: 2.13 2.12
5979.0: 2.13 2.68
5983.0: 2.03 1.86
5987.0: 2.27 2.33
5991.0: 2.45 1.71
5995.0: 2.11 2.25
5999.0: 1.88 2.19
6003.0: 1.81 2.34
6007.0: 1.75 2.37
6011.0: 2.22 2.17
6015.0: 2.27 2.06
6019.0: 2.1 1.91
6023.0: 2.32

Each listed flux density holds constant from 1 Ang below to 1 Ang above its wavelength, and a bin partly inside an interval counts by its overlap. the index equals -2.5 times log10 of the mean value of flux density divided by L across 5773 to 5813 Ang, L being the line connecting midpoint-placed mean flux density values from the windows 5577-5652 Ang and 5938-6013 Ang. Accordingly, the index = -0.051 mag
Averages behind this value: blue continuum 2.1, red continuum 2.16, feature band 2.23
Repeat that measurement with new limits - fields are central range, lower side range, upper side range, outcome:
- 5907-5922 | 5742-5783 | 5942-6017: 0.02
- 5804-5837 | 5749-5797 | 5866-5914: -0.10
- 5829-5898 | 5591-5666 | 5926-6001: 0.04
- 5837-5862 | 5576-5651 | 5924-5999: 0.04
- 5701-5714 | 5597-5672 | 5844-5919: 0.02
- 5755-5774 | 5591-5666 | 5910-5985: -0.06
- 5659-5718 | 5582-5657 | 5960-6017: -0.04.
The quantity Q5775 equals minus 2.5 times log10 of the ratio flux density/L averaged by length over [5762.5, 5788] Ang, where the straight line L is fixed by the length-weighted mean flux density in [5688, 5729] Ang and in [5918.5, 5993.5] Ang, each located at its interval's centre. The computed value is 0.01 mag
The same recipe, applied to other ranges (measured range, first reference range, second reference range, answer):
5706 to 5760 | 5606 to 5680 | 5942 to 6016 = -0.04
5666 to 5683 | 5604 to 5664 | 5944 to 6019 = -0.09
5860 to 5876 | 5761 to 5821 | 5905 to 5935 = -0.06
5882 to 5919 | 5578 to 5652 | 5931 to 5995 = 0.06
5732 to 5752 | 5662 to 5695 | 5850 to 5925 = -0.04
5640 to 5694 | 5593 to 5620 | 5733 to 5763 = -0.03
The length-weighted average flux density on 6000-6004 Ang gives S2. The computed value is 2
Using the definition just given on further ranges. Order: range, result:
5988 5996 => 2.15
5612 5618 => 2.06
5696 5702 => 2.02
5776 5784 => 2.07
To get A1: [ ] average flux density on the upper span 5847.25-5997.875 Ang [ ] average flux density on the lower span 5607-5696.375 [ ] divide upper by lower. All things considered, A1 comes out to 1.0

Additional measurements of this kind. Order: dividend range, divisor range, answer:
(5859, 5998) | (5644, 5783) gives 0.97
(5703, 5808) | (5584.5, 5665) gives 1.05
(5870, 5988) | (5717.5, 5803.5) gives 0.95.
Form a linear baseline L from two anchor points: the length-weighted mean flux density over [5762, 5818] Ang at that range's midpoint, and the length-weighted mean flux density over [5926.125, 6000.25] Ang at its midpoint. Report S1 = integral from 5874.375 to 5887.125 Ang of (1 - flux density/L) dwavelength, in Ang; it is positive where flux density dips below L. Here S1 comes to 1.1 Ang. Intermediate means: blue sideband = 2.25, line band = 2.01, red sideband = 2.16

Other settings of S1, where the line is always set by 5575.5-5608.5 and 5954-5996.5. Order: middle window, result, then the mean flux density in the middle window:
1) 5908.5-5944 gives 0.62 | 2.14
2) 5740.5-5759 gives -1.22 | 2.25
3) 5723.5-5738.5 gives -1.57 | 2.33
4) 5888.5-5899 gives 2.01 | 1.75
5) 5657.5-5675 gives -1.65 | 2.28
